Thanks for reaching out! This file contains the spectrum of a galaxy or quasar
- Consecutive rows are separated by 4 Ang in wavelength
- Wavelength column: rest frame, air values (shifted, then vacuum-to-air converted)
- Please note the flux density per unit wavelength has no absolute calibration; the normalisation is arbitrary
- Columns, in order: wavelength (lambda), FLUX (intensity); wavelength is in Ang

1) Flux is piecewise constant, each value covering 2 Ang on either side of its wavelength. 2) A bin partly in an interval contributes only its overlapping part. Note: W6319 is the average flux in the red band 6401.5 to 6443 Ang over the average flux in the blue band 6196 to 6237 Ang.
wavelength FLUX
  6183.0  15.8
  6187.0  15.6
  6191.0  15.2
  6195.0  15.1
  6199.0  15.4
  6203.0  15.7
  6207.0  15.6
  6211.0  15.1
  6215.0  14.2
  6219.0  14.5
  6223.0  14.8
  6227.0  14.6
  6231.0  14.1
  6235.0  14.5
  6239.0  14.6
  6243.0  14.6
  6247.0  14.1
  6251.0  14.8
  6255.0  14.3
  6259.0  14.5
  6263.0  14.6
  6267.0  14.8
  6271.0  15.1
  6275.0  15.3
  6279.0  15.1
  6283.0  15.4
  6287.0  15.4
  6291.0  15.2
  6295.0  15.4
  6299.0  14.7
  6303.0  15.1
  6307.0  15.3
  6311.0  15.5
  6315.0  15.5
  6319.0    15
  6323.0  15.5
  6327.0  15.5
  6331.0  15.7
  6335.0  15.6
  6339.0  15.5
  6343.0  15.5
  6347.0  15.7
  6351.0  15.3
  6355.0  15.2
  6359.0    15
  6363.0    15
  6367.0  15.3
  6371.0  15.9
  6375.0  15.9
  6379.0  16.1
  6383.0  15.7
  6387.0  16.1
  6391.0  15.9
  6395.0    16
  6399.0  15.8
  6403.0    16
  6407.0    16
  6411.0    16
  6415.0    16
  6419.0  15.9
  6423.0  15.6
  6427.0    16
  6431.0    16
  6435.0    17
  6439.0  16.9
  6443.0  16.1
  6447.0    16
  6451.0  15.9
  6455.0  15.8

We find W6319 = 1.1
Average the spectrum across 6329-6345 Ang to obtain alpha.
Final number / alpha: 15.6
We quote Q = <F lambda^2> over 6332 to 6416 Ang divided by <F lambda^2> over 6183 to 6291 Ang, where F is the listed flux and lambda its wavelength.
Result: 1.1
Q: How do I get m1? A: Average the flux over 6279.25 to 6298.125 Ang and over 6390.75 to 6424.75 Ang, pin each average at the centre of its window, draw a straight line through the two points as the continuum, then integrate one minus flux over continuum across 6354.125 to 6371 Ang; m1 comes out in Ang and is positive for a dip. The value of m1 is 0.5 Ang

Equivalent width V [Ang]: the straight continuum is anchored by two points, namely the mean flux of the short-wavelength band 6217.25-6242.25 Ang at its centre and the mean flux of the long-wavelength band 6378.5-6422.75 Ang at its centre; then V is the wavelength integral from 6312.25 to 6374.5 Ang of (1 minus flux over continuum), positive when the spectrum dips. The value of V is 0.1 Ang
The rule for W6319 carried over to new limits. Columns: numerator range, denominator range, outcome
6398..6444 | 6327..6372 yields 1.05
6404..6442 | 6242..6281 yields 1.10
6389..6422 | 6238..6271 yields 1.09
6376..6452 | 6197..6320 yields 1.08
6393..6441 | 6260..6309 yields 1.07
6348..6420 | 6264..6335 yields 1.03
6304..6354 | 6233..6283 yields 1.05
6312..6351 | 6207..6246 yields 1.06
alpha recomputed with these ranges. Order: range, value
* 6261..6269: 14.7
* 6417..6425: 15.8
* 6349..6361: 15.2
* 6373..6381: 16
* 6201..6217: 15.1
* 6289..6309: 15.1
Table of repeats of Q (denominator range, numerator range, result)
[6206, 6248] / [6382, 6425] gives 1.15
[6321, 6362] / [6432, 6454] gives 1.09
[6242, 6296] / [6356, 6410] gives 1.10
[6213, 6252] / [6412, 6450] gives 1.19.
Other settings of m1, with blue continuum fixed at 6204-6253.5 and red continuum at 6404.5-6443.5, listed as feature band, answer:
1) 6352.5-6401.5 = 0.41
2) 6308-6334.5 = -0.16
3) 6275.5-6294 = -0.26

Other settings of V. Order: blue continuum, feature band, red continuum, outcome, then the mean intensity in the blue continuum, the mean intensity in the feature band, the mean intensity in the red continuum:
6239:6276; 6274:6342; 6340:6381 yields -1.23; 14.7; 15.3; 15.5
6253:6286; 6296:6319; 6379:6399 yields 0.03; 14.9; 15.2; 15.9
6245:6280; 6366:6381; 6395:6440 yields -0.13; 14.7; 15.8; 16.1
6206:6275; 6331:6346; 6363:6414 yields -0.12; 14.6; 15.6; 15.9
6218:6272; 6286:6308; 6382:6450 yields -0.23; 14.6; 15.2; 16.1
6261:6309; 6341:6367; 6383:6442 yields 0.58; 15.1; 15.3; 16.1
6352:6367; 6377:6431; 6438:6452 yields -0.88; 15.1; 15.9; 16.2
